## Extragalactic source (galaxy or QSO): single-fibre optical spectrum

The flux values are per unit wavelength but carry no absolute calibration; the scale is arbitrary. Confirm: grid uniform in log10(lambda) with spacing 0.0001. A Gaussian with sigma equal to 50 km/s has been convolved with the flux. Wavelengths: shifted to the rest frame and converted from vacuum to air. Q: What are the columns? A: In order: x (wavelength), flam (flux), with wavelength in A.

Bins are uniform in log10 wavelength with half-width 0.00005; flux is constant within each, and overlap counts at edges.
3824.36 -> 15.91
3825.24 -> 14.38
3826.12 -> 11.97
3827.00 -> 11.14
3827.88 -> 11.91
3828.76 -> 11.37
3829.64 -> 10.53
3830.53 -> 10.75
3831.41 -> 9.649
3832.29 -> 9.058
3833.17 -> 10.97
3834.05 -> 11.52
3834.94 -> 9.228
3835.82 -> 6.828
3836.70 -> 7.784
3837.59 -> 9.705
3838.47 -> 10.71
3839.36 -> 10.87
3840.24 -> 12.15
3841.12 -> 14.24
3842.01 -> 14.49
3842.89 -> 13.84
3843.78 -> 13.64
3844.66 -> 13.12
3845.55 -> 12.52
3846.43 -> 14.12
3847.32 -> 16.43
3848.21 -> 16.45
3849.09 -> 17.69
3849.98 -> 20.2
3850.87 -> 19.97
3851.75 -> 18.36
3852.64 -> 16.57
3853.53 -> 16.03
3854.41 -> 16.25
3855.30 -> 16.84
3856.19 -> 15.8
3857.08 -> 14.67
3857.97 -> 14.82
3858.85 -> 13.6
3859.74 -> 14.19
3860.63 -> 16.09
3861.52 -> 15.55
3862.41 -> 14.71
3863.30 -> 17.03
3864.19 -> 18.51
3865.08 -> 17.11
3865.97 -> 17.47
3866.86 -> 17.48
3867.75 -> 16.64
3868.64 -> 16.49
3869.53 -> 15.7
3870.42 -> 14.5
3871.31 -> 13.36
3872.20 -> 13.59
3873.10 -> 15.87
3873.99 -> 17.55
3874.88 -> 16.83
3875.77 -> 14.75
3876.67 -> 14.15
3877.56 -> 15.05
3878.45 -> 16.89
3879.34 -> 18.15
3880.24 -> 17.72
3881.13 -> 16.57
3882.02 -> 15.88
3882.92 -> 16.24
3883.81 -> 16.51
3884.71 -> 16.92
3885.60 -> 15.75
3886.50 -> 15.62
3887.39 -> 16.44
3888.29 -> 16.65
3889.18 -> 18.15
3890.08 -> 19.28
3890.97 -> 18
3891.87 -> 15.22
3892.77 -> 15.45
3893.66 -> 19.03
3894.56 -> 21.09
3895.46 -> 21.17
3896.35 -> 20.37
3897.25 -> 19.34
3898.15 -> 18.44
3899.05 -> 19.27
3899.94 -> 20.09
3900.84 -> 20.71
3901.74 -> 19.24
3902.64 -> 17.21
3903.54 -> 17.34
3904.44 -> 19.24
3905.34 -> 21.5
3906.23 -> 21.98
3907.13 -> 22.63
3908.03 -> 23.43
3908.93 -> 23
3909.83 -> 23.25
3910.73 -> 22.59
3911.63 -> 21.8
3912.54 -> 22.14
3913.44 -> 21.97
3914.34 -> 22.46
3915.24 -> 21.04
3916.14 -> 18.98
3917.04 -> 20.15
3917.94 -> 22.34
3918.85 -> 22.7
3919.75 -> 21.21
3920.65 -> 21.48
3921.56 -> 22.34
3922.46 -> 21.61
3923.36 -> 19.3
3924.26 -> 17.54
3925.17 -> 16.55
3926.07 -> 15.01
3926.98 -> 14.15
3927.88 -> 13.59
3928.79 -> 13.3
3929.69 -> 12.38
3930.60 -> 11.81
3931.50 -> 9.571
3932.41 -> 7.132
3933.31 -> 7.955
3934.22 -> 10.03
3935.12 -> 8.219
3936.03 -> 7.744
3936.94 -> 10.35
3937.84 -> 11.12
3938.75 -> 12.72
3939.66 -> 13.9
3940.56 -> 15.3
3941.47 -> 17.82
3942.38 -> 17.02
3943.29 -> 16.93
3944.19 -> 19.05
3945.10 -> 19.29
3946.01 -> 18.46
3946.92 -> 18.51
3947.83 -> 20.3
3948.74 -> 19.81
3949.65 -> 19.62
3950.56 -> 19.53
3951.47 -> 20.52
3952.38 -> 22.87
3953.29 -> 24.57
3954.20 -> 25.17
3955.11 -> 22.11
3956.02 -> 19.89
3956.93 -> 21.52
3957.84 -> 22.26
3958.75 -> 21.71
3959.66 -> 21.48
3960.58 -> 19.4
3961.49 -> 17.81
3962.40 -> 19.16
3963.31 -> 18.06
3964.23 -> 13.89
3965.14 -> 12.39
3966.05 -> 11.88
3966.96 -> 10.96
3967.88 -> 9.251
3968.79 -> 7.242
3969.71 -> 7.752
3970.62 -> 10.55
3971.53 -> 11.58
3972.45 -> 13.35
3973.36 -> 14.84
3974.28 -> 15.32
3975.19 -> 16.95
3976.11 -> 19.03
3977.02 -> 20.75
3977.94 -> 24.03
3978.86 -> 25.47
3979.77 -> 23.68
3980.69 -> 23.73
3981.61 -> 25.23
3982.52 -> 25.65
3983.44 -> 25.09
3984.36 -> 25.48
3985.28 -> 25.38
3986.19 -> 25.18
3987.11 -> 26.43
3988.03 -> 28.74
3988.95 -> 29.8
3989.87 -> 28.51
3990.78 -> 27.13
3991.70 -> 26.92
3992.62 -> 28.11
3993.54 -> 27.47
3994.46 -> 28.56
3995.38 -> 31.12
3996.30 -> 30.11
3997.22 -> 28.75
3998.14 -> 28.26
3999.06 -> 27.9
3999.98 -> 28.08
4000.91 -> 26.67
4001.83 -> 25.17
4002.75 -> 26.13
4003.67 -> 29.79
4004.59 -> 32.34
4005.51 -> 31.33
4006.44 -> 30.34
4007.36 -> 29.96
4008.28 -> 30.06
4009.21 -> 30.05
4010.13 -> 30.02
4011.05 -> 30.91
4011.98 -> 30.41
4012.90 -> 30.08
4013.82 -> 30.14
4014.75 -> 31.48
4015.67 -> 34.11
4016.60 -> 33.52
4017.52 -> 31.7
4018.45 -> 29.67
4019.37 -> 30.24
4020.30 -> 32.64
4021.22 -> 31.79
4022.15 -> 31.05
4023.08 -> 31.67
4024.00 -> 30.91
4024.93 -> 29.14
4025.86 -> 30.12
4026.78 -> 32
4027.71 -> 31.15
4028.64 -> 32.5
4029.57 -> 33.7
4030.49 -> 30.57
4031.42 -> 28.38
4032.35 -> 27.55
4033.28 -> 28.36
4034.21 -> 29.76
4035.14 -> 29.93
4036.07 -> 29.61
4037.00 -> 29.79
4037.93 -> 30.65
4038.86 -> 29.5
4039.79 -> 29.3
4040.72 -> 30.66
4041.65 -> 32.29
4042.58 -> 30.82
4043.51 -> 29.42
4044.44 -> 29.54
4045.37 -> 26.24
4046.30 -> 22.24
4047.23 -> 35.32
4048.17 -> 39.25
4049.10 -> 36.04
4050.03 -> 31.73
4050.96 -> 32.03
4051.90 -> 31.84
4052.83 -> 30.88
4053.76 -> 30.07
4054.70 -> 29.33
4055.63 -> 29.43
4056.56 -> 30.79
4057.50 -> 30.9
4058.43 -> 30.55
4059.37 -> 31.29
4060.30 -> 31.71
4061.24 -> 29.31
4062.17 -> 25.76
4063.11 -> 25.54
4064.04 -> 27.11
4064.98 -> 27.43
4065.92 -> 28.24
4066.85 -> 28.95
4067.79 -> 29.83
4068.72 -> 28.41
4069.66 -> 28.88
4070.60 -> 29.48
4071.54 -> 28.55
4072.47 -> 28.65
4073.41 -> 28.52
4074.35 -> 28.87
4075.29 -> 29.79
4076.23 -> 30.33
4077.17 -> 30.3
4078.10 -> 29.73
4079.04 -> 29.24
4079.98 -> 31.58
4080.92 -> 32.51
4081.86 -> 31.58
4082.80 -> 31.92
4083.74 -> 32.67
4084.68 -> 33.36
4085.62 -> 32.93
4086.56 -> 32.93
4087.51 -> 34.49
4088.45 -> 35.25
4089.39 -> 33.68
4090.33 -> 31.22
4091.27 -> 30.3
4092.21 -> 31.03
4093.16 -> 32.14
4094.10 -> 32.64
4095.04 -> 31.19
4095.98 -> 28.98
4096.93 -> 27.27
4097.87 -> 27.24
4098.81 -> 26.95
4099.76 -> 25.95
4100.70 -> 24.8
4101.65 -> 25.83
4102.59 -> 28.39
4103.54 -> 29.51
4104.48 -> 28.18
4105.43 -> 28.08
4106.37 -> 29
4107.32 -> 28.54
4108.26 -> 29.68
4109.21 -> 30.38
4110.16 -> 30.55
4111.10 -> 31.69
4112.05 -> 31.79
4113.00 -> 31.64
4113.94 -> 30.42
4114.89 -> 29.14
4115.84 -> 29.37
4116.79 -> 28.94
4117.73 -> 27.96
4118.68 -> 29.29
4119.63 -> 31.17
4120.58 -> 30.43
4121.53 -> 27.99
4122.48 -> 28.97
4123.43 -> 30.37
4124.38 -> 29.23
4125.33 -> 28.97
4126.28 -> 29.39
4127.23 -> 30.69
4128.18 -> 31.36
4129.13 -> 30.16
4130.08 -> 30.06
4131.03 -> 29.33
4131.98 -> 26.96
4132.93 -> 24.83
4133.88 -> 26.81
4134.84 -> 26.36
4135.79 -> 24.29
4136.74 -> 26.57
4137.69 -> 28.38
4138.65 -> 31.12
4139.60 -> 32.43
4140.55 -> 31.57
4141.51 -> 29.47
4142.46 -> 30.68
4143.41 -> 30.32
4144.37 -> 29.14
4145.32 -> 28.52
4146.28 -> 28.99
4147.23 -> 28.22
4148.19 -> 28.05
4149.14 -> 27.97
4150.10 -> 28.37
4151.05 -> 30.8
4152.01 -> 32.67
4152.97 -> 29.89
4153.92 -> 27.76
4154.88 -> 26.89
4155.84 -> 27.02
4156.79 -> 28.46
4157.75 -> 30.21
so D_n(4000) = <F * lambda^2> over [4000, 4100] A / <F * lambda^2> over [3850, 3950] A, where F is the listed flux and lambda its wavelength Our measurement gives 1.90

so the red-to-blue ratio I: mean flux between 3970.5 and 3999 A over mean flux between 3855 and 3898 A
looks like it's 1.46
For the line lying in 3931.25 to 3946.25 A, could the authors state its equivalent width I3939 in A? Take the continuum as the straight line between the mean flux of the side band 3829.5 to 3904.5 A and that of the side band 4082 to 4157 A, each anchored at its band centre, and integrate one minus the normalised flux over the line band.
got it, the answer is 5.0 A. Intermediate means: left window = 15.7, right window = 29.6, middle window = 13.1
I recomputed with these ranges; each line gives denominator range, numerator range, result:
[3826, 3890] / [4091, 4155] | 1.98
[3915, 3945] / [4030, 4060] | 1.97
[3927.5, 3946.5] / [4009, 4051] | 2.36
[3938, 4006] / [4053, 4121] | 1.39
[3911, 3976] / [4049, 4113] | 1.79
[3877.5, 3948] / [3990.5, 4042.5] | 1.71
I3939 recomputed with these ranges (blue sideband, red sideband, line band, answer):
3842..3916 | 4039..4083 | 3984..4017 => -3.97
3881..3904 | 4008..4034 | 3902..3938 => 5.12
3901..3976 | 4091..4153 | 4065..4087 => -3.38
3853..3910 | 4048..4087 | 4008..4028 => -3.07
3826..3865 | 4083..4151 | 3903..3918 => -3.38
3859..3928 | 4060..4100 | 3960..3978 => 6.64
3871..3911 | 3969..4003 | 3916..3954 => 7.70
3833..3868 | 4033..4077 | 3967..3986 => 4.48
